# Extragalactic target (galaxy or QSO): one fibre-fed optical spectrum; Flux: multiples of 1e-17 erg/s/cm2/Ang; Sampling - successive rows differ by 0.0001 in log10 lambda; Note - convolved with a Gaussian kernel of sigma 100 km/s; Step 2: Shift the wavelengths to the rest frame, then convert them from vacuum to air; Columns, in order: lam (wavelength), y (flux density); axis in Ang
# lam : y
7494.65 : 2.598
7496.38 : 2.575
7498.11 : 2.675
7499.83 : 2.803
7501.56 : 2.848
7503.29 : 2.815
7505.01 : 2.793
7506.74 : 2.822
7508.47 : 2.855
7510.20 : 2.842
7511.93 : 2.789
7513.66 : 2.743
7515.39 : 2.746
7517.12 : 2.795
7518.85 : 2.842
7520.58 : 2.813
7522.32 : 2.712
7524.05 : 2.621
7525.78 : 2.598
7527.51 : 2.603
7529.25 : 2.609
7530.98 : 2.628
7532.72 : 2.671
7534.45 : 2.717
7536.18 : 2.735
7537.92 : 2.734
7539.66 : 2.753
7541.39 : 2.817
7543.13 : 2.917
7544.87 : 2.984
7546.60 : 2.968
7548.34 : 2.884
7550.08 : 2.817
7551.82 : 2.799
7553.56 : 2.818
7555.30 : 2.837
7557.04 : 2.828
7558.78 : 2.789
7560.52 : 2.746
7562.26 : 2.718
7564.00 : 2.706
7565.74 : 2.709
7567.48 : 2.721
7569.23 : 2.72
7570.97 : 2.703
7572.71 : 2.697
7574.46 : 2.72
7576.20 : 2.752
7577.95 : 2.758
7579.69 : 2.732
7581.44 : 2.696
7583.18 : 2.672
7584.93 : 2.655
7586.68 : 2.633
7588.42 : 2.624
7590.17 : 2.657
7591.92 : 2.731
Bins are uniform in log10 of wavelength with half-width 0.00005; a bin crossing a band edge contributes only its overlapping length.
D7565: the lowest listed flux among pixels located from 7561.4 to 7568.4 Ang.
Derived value 2.706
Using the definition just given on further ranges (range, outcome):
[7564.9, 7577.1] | 2.697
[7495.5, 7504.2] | 2.575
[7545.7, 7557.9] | 2.799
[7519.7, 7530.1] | 2.598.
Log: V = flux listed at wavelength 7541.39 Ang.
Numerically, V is 2.817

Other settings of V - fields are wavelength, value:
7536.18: 2.735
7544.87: 2.984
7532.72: 2.671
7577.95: 2.758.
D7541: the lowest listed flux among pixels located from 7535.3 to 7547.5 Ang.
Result 2.734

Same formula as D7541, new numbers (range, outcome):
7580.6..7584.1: 2.672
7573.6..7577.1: 2.72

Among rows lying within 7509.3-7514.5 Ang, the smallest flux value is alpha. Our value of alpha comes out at 2.743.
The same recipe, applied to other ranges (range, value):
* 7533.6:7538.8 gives 2.717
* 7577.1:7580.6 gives 2.732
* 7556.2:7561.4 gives 2.746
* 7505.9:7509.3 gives 2.822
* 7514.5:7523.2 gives 2.712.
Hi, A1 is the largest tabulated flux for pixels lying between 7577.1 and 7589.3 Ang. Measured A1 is 2.758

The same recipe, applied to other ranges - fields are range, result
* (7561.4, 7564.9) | 2.718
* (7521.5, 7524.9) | 2.712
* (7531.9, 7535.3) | 2.717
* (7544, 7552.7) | 2.984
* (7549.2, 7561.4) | 2.837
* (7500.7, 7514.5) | 2.855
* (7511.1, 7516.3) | 2.789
